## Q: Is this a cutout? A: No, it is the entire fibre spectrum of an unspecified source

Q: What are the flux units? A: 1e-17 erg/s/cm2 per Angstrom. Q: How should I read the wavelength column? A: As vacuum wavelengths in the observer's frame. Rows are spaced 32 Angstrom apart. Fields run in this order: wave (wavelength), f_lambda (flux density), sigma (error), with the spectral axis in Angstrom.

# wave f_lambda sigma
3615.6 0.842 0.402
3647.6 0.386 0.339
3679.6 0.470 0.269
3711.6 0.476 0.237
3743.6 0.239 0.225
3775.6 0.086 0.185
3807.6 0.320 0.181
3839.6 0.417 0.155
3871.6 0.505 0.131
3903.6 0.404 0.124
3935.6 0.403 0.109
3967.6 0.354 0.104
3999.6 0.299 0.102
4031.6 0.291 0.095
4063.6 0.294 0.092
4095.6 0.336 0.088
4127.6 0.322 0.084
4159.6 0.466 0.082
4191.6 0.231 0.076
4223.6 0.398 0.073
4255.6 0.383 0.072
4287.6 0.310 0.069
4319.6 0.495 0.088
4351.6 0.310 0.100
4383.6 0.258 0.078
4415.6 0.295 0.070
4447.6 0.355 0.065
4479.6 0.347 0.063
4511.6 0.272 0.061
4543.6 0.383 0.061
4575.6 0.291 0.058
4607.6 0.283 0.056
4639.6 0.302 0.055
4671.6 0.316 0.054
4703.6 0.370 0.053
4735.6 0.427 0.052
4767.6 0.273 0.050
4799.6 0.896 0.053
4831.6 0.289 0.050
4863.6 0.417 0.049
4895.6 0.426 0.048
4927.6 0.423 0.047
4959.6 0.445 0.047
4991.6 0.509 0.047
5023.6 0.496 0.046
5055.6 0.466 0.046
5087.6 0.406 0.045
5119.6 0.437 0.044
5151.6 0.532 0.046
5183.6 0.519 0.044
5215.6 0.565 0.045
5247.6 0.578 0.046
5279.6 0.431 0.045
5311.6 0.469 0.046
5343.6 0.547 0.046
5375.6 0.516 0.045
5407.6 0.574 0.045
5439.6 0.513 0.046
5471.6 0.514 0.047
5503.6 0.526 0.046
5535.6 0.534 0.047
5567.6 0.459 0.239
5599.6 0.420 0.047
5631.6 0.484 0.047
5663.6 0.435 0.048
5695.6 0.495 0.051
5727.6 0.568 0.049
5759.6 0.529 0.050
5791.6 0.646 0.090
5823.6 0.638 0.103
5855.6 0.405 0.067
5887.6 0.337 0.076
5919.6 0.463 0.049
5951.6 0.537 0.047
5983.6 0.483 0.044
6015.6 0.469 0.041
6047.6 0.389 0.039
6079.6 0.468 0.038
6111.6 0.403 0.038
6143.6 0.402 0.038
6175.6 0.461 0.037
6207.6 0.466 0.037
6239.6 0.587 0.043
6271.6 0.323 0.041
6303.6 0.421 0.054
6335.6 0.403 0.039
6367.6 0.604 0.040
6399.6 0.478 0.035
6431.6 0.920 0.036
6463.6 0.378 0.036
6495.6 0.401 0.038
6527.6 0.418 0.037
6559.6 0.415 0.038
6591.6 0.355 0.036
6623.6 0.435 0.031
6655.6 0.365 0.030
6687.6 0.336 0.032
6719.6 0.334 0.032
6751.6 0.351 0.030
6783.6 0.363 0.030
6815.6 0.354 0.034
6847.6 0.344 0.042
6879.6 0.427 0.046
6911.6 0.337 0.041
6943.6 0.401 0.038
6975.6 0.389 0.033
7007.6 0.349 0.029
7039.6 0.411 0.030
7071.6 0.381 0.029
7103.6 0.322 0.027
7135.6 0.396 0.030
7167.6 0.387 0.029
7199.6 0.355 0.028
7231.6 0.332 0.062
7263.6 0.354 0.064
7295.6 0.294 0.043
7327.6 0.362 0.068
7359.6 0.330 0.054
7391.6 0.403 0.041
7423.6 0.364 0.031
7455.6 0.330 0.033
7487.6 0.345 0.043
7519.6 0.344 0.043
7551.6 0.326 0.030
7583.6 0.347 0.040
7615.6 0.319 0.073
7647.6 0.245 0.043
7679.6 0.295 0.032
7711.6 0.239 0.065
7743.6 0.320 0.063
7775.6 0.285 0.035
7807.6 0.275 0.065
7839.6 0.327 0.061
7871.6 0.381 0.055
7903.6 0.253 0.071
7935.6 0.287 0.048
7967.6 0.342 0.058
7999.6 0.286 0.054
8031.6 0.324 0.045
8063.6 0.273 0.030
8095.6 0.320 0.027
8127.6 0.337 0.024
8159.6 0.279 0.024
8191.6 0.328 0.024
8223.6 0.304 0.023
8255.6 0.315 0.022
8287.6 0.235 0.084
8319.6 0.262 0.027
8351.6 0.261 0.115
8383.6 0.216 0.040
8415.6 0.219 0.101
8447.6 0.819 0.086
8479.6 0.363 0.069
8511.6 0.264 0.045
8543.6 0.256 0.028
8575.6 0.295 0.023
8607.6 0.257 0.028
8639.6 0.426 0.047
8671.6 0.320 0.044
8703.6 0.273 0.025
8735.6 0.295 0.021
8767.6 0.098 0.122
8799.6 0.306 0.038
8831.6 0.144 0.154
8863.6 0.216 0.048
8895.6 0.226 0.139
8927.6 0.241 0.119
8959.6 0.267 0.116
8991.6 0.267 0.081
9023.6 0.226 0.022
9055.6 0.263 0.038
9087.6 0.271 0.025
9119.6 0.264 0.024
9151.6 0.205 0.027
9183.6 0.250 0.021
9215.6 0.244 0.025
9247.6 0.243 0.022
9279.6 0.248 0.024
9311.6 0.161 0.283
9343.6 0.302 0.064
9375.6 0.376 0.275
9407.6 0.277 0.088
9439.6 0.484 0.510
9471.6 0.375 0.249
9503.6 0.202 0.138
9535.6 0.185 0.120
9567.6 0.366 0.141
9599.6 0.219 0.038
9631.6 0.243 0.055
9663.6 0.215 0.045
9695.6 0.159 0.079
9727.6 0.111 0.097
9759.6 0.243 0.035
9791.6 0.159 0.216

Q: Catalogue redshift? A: 0.29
